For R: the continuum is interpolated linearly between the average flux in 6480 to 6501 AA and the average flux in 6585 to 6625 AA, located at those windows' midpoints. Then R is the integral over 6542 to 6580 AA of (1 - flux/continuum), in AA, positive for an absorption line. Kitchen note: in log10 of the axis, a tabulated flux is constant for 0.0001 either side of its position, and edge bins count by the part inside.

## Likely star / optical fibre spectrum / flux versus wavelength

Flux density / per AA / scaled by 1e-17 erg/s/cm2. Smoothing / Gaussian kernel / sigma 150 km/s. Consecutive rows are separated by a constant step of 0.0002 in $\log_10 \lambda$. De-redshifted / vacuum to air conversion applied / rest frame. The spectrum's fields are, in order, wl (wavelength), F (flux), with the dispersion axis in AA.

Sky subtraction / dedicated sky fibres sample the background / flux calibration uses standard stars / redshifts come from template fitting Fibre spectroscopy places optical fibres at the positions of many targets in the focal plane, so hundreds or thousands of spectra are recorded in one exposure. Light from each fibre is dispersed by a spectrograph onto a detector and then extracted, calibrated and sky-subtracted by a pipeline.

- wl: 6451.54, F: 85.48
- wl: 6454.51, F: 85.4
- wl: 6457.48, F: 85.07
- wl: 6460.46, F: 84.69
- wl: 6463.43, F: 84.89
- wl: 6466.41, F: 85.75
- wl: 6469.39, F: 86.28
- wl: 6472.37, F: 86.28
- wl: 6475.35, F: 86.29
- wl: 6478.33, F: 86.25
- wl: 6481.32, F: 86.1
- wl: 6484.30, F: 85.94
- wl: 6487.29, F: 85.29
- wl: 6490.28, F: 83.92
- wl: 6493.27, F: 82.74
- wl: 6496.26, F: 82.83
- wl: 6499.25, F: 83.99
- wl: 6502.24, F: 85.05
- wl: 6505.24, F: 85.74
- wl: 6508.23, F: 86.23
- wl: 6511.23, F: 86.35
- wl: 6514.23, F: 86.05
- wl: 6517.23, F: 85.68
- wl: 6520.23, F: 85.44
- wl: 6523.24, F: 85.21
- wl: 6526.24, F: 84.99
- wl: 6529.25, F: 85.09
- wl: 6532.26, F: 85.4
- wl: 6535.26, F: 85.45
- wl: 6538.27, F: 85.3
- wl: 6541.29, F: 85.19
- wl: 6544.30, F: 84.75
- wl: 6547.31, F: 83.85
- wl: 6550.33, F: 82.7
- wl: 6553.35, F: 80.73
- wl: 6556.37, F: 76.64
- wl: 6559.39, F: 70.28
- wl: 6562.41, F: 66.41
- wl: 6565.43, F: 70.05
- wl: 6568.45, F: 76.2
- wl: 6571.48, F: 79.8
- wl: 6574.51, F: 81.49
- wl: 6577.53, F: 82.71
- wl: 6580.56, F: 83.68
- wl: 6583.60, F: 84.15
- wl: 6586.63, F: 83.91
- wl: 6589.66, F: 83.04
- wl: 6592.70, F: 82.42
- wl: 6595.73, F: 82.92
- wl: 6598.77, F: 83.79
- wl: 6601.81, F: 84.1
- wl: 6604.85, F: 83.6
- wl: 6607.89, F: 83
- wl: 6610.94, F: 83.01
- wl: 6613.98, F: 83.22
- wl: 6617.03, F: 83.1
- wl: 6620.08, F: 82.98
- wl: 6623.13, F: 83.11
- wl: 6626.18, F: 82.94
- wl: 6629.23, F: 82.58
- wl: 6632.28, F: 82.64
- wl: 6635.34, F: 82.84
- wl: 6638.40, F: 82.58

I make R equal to 2.47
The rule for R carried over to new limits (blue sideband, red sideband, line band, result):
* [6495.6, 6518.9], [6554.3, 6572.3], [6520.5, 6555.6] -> -2.51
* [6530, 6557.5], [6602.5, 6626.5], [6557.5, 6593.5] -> 2.04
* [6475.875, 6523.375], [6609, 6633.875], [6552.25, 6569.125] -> 2.21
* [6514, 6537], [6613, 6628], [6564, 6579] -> 1.10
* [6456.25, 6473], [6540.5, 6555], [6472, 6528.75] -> -0.50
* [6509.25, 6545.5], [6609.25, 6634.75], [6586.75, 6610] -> 0.07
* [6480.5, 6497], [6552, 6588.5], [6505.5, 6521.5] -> -0.66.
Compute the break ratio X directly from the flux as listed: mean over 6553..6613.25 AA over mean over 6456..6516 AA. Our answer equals 0.94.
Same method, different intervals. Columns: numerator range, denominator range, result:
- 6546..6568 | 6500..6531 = 0.89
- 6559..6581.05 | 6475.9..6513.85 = 0.90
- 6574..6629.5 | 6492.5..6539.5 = 0.98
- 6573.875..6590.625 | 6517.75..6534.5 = 0.98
